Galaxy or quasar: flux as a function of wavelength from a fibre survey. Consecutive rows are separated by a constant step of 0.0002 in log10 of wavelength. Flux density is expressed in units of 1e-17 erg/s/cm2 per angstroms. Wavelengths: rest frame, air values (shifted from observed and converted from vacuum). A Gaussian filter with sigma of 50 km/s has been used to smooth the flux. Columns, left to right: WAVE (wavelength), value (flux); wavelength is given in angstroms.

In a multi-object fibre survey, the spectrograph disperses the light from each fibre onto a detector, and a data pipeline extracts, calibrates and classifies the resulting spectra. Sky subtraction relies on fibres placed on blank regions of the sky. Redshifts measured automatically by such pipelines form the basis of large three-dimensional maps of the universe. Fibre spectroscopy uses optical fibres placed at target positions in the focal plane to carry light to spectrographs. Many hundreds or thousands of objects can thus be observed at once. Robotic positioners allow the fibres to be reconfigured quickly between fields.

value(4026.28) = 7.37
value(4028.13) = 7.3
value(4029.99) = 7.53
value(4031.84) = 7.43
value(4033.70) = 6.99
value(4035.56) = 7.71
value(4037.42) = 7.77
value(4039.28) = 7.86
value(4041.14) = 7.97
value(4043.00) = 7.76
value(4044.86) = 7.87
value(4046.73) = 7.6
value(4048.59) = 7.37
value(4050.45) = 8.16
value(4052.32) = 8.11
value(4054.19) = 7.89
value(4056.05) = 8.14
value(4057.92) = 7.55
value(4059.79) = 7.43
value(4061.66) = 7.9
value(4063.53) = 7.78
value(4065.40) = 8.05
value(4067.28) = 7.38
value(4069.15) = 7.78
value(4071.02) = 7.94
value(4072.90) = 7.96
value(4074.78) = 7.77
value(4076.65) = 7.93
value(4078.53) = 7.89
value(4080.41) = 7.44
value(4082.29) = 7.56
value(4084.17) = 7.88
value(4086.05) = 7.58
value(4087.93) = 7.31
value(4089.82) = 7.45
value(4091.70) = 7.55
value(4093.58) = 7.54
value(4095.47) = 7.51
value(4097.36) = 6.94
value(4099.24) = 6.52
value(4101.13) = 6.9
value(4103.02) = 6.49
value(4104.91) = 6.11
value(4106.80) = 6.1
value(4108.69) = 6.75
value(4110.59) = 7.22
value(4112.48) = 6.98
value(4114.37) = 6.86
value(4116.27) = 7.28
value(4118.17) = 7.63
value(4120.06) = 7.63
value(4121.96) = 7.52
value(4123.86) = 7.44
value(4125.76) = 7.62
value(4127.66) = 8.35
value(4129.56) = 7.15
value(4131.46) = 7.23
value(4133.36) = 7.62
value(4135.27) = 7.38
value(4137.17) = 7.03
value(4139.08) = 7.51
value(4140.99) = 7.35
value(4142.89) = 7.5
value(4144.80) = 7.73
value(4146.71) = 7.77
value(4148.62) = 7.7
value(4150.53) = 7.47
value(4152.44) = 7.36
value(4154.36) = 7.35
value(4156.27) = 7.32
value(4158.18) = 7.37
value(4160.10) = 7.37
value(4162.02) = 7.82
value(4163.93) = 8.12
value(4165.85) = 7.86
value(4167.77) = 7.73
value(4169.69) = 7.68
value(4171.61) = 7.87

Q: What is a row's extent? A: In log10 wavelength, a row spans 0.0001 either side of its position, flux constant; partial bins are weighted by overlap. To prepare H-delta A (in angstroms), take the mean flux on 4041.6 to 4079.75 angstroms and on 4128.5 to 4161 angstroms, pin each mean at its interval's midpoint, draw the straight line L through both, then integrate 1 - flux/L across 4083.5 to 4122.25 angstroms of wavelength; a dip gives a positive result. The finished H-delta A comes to 2.5 angstroms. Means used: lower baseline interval 7.81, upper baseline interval 7.43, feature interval 7.12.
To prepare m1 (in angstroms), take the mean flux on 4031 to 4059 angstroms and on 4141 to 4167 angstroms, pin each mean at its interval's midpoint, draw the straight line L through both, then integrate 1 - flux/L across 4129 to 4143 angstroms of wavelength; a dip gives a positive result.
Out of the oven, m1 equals 0.5 angstroms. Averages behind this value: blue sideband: 7.74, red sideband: 7.59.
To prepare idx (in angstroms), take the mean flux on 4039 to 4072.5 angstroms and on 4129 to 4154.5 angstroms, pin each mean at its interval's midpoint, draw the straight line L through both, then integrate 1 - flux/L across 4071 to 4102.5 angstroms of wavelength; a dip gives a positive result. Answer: 0.81 angstroms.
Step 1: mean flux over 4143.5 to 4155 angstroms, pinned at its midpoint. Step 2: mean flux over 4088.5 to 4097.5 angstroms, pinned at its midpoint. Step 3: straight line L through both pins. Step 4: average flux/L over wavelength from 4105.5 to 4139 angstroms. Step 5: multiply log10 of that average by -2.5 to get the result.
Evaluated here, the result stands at 0.03 mag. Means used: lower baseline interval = 7.43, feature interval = 7.28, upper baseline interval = 7.56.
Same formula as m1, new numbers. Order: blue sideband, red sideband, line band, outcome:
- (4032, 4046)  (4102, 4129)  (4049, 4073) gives -1.0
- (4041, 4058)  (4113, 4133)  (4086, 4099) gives 0.5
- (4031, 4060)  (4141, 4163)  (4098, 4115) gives 2.1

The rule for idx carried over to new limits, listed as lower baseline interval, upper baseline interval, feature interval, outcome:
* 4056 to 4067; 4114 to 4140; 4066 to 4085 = -0.17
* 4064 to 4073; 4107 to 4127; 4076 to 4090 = 0.02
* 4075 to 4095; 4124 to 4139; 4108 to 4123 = 0.57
